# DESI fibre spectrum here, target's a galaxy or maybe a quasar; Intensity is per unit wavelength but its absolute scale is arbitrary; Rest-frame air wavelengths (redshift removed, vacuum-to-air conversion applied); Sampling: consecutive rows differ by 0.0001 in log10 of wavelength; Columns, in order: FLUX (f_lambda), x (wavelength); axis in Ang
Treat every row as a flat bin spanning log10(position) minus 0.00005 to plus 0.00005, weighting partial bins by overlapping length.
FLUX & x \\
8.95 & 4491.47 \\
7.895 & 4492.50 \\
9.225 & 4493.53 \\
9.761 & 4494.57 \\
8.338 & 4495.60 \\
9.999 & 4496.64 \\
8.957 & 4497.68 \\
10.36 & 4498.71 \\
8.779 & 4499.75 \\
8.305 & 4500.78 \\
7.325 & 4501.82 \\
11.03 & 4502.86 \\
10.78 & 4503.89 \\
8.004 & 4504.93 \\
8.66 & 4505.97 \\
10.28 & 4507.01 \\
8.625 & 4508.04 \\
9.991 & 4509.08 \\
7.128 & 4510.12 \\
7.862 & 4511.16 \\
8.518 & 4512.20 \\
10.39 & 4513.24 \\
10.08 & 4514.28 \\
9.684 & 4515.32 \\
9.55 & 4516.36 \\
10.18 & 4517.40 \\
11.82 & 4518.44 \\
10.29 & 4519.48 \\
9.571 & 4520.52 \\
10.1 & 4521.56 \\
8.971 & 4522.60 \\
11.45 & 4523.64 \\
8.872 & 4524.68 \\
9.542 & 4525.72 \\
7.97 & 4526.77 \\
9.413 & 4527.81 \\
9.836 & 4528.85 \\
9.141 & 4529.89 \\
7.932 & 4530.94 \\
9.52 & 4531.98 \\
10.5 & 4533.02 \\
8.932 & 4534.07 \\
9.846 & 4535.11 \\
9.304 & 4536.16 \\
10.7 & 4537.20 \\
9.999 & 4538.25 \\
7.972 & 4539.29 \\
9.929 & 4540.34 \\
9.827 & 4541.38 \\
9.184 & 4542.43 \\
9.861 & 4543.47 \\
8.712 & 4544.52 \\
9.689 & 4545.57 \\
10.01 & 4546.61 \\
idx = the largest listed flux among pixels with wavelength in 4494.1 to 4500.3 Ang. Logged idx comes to 10.36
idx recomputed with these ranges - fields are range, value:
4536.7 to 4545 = 10.7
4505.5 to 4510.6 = 10.28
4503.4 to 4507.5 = 10.78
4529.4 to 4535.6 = 10.5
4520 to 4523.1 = 10.1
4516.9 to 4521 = 11.82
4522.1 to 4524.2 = 11.45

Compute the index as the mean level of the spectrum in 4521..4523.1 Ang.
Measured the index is 9.55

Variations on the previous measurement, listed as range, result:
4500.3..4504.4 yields 9.37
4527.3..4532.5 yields 9.18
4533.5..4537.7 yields 9.69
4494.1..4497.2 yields 9.34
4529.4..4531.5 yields 8.53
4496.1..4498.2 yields 9.46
